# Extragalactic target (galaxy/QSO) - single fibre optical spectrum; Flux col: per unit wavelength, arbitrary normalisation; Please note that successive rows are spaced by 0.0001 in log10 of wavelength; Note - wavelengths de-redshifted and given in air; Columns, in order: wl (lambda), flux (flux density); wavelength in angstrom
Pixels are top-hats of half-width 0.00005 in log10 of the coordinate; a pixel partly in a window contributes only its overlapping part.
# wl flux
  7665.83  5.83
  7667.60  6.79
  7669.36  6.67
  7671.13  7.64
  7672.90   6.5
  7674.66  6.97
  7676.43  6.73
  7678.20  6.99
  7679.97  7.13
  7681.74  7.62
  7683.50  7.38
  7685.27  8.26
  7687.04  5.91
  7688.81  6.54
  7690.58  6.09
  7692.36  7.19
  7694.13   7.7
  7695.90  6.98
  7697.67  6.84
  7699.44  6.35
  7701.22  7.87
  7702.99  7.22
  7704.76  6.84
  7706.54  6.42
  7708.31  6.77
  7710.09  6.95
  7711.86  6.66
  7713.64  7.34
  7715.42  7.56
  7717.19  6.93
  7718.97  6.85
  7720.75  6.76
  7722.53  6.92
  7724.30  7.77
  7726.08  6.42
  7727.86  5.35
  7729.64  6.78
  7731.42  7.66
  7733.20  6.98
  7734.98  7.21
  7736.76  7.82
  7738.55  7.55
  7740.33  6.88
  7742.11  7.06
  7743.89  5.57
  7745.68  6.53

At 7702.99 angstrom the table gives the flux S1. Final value 7.22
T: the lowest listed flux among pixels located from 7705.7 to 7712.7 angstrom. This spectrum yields 6.42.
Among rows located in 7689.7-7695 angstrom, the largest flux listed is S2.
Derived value 7.7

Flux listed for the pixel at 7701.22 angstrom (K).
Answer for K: 7.87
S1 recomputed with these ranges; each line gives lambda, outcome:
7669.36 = 6.67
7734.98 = 7.21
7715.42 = 7.56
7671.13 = 7.64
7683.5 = 7.38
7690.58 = 6.09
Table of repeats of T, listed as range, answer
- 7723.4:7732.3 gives 5.35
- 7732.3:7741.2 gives 6.88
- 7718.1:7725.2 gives 6.76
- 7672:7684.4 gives 6.5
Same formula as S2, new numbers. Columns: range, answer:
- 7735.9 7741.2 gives 7.82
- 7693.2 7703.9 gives 7.87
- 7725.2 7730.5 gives 6.78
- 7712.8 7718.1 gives 7.56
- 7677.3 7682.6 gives 7.62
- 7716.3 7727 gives 7.77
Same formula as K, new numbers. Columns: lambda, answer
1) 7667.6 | 6.79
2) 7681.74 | 7.62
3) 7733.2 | 6.98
